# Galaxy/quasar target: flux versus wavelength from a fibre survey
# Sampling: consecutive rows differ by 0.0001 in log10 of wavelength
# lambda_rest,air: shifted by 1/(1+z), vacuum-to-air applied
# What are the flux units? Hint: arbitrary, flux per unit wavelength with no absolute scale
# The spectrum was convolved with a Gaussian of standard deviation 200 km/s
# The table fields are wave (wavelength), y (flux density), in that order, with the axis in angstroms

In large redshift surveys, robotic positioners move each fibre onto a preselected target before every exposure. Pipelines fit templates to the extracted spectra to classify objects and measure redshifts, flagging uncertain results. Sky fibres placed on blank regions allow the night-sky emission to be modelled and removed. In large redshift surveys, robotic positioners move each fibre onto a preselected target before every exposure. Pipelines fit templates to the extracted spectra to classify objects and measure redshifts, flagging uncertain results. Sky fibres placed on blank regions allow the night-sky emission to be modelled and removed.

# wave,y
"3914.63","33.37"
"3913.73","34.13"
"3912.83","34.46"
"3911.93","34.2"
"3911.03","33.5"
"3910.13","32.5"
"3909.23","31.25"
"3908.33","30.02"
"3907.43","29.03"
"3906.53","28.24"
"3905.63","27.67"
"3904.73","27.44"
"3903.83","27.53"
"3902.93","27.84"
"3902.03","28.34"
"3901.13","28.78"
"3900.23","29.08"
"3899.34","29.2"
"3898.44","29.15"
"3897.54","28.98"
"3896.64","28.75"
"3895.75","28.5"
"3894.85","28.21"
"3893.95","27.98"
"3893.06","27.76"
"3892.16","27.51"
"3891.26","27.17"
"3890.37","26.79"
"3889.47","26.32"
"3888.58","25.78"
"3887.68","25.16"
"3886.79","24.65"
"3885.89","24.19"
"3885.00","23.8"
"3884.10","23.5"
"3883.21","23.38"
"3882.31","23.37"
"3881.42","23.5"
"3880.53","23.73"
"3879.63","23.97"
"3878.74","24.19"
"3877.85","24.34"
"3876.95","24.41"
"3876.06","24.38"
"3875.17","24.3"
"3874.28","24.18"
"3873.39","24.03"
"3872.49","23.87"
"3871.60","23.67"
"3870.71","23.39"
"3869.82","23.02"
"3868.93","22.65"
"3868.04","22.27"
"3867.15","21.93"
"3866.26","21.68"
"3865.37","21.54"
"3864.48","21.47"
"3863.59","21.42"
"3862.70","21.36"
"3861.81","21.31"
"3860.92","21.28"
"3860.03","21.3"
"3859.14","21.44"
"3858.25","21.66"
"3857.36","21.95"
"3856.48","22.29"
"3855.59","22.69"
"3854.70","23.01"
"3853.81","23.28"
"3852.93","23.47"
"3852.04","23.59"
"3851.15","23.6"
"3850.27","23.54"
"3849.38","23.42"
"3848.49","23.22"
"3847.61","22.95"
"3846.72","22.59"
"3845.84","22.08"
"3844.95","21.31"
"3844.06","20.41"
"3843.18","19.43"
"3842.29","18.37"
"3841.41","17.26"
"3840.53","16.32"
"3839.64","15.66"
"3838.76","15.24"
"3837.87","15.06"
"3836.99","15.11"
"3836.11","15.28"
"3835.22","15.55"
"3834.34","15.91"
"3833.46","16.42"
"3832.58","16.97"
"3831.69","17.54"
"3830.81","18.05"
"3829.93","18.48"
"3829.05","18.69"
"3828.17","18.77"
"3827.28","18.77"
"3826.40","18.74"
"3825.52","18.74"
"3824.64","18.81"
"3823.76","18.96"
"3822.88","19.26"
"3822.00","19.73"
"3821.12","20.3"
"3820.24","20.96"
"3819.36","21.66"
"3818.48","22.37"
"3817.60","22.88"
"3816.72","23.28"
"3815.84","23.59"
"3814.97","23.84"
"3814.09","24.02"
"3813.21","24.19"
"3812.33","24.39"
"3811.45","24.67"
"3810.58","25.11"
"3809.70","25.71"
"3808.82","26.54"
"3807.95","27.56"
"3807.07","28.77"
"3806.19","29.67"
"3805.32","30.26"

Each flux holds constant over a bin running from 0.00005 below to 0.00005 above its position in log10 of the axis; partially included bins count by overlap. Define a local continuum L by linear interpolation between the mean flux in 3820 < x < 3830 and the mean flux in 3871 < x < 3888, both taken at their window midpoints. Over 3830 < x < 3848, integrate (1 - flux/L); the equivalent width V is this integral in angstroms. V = 2.27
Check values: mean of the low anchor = 19.2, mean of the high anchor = 24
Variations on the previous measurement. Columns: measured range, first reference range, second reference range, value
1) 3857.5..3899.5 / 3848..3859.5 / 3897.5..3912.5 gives 2.9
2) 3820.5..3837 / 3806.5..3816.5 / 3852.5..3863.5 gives 4.2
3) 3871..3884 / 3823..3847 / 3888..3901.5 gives 0.6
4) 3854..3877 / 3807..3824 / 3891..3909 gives 3.3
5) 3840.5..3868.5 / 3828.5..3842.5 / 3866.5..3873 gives -2.4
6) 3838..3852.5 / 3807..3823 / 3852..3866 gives 1.3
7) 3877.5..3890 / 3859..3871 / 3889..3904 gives 0.6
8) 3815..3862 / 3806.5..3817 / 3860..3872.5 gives 7.1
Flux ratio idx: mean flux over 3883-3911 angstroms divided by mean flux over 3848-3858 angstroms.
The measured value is 1.20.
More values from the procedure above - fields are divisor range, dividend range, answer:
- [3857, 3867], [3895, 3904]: 1.33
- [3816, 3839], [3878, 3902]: 1.41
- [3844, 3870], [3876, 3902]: 1.17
